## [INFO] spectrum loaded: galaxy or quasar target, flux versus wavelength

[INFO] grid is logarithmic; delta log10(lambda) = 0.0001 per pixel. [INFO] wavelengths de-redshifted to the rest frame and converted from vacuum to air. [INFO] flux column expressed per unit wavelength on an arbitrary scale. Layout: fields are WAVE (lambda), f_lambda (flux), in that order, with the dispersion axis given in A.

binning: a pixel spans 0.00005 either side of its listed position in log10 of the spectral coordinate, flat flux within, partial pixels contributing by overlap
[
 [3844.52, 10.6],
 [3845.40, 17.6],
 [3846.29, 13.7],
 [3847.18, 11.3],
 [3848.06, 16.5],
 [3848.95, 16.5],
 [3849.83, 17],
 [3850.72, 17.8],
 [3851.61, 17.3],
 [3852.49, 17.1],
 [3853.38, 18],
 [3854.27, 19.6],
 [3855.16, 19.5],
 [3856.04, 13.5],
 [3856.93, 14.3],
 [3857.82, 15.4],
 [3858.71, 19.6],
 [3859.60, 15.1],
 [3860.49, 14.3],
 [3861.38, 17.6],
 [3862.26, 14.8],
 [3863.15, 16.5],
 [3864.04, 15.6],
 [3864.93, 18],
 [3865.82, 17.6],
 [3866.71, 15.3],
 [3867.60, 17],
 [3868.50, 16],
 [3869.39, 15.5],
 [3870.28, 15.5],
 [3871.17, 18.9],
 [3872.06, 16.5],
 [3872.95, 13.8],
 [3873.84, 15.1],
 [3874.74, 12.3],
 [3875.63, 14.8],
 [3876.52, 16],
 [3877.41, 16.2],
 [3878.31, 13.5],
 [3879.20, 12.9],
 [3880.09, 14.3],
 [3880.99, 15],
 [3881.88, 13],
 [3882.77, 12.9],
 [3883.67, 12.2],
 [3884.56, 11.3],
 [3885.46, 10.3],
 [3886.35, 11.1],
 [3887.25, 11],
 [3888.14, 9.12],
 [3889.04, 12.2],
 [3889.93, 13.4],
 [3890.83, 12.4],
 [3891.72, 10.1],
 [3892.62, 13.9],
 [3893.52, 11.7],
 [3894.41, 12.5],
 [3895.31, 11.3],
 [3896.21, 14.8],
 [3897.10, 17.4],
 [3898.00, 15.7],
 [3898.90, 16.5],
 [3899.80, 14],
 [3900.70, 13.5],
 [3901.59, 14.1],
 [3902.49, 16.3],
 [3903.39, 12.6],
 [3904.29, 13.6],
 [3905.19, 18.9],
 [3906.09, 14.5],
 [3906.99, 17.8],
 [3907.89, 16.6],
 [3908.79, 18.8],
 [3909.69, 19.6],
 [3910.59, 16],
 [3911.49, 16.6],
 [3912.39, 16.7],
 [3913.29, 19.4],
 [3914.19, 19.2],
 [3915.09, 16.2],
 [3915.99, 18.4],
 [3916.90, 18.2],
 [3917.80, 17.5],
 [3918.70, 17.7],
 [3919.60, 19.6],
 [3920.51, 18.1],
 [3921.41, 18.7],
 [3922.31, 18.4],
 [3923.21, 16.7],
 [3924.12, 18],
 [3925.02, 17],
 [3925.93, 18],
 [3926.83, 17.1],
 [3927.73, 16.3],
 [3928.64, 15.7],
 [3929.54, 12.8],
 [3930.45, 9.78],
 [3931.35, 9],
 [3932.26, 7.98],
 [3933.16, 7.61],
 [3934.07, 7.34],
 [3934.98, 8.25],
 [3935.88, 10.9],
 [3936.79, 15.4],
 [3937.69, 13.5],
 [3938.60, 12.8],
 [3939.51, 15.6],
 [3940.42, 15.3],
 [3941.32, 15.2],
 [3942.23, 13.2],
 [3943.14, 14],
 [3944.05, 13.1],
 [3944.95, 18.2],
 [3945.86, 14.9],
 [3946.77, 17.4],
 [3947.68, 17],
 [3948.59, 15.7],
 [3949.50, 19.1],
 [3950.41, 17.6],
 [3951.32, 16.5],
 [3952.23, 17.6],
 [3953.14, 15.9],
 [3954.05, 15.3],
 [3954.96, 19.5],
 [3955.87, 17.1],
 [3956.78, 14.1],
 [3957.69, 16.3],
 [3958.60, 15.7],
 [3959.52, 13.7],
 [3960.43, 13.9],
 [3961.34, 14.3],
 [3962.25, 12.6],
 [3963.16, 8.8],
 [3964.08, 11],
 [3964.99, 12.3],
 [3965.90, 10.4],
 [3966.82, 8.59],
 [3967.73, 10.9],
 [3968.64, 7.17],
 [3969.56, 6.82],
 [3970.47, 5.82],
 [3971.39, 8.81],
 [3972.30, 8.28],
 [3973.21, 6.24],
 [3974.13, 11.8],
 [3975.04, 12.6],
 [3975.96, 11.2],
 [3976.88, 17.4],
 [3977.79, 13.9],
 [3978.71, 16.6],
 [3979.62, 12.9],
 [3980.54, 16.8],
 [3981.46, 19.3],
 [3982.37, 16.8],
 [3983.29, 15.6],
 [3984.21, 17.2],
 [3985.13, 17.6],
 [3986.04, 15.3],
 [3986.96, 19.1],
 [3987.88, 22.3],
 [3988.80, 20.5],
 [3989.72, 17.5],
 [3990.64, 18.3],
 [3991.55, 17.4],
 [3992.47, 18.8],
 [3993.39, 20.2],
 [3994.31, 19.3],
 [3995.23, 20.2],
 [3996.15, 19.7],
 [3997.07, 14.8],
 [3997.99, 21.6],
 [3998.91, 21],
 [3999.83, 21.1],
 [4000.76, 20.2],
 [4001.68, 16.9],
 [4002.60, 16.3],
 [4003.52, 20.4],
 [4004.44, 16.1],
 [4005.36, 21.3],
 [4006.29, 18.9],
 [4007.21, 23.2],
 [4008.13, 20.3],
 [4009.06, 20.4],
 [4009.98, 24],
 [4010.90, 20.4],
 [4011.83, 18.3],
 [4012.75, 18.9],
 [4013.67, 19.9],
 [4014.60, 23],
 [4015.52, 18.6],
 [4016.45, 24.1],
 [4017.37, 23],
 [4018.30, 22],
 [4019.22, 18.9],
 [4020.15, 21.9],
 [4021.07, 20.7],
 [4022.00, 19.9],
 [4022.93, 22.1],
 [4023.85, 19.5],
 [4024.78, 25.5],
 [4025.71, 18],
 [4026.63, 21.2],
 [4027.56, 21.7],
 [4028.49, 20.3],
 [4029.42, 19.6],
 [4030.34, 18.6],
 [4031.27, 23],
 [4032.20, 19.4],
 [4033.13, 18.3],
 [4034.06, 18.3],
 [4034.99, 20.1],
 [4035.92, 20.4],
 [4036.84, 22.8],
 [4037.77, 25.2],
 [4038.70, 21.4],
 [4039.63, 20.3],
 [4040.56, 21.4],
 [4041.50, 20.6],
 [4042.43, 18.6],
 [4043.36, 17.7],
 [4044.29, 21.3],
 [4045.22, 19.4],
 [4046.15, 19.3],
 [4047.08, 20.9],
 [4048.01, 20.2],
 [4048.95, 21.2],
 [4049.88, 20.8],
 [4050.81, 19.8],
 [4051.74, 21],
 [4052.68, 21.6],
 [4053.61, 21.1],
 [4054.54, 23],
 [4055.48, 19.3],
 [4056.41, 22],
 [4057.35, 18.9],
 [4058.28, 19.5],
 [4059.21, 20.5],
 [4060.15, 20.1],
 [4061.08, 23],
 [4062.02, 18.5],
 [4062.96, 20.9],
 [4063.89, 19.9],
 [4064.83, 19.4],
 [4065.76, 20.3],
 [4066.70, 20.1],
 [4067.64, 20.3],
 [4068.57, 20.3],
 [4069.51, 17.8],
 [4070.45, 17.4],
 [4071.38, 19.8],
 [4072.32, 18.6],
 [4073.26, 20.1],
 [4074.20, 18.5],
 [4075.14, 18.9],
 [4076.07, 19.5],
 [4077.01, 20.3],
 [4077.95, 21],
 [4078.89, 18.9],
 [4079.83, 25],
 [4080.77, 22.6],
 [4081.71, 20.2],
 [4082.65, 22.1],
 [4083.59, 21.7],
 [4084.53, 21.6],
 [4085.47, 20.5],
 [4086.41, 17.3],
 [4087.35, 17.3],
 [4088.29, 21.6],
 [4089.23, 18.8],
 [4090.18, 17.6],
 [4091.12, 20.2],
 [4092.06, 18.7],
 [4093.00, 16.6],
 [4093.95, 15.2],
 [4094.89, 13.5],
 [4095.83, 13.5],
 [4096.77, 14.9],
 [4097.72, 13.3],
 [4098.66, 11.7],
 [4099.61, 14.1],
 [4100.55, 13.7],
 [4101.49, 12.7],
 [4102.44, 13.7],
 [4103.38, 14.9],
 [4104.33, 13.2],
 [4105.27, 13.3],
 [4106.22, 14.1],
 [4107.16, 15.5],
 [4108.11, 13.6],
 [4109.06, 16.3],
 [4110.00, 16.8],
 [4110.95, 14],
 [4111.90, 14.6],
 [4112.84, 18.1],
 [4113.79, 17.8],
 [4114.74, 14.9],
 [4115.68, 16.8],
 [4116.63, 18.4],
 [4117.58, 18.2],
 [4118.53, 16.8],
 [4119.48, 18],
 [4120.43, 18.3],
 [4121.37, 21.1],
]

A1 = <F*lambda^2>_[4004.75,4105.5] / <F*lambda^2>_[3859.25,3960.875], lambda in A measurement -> 1.40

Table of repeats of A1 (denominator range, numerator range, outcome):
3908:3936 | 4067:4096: 1.34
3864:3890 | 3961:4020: 1.25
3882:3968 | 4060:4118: 1.32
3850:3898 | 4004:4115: 1.43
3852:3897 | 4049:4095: 1.51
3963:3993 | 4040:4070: 1.52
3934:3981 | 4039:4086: 1.60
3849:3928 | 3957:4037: 1.18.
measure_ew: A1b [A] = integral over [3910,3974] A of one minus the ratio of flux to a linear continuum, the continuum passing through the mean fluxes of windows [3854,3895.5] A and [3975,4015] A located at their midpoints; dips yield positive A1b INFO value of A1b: 9.08 A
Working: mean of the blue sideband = 14.4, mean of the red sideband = 18.5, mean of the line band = 14.3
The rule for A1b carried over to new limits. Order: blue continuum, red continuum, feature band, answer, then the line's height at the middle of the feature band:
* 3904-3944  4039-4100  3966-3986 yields 5.15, 16.8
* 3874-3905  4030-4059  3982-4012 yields -1.33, 18.3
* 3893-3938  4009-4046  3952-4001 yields 8.50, 18.2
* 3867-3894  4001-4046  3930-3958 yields 4.16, 16.6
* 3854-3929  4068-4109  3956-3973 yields 5.35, 16.2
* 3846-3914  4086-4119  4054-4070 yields -4.69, 15.6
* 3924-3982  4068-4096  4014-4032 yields -4.89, 16.6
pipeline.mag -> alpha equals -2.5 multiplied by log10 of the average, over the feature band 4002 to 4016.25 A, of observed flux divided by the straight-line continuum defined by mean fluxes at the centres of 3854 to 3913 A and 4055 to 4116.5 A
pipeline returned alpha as -0.19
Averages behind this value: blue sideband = 14.9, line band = 20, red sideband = 17.9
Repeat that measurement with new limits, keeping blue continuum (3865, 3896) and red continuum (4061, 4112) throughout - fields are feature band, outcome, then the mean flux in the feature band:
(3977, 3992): -0.10 mag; 17.3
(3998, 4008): -0.22 mag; 19.7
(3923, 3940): 0.13 mag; 13.1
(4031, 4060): -0.21 mag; 20.5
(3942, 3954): -0.08 mag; 16.2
